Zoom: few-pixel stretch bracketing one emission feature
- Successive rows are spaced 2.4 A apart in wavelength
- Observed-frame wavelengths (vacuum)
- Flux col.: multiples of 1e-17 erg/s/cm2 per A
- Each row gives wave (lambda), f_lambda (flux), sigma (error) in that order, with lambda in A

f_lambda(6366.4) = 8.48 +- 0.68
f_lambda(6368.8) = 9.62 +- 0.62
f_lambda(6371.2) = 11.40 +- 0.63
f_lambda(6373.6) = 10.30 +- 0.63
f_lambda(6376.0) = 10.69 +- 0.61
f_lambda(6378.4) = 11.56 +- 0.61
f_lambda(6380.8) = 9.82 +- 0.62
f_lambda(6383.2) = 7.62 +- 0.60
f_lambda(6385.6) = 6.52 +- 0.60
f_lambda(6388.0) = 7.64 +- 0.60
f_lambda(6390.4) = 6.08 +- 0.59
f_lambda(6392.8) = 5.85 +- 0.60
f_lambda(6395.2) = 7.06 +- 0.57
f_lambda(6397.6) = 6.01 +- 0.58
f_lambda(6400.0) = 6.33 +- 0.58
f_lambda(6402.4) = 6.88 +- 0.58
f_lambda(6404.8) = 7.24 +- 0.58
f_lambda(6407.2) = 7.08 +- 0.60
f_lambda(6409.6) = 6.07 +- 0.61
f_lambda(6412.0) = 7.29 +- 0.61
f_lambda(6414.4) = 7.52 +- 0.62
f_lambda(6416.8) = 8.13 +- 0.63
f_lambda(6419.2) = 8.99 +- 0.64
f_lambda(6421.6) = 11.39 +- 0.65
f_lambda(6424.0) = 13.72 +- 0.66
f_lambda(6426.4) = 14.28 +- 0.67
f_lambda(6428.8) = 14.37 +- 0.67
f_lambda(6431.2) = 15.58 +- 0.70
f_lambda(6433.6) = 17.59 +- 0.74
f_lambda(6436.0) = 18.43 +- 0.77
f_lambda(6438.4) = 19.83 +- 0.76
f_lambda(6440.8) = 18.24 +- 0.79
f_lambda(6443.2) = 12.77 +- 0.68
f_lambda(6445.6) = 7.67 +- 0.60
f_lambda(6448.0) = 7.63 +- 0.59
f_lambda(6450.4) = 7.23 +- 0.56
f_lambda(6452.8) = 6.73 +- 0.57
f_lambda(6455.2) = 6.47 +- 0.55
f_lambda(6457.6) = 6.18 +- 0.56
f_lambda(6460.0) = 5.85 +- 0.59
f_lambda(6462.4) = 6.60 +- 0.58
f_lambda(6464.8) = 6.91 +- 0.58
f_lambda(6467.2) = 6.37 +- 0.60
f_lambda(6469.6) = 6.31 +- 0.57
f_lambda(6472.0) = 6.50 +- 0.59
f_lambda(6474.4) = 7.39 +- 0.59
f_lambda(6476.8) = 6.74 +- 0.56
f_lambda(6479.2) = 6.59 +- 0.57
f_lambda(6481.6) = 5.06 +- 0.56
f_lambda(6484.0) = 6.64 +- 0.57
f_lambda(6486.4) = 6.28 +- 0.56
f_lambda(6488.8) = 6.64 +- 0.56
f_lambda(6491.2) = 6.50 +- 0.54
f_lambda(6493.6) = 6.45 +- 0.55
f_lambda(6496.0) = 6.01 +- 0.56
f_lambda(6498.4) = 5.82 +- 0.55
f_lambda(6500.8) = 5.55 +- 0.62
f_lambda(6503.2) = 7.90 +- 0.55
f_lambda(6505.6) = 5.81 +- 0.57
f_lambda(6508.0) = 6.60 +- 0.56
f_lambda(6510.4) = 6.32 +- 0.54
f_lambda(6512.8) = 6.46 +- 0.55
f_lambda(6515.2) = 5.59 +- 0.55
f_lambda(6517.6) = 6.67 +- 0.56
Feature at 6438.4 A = [O III]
